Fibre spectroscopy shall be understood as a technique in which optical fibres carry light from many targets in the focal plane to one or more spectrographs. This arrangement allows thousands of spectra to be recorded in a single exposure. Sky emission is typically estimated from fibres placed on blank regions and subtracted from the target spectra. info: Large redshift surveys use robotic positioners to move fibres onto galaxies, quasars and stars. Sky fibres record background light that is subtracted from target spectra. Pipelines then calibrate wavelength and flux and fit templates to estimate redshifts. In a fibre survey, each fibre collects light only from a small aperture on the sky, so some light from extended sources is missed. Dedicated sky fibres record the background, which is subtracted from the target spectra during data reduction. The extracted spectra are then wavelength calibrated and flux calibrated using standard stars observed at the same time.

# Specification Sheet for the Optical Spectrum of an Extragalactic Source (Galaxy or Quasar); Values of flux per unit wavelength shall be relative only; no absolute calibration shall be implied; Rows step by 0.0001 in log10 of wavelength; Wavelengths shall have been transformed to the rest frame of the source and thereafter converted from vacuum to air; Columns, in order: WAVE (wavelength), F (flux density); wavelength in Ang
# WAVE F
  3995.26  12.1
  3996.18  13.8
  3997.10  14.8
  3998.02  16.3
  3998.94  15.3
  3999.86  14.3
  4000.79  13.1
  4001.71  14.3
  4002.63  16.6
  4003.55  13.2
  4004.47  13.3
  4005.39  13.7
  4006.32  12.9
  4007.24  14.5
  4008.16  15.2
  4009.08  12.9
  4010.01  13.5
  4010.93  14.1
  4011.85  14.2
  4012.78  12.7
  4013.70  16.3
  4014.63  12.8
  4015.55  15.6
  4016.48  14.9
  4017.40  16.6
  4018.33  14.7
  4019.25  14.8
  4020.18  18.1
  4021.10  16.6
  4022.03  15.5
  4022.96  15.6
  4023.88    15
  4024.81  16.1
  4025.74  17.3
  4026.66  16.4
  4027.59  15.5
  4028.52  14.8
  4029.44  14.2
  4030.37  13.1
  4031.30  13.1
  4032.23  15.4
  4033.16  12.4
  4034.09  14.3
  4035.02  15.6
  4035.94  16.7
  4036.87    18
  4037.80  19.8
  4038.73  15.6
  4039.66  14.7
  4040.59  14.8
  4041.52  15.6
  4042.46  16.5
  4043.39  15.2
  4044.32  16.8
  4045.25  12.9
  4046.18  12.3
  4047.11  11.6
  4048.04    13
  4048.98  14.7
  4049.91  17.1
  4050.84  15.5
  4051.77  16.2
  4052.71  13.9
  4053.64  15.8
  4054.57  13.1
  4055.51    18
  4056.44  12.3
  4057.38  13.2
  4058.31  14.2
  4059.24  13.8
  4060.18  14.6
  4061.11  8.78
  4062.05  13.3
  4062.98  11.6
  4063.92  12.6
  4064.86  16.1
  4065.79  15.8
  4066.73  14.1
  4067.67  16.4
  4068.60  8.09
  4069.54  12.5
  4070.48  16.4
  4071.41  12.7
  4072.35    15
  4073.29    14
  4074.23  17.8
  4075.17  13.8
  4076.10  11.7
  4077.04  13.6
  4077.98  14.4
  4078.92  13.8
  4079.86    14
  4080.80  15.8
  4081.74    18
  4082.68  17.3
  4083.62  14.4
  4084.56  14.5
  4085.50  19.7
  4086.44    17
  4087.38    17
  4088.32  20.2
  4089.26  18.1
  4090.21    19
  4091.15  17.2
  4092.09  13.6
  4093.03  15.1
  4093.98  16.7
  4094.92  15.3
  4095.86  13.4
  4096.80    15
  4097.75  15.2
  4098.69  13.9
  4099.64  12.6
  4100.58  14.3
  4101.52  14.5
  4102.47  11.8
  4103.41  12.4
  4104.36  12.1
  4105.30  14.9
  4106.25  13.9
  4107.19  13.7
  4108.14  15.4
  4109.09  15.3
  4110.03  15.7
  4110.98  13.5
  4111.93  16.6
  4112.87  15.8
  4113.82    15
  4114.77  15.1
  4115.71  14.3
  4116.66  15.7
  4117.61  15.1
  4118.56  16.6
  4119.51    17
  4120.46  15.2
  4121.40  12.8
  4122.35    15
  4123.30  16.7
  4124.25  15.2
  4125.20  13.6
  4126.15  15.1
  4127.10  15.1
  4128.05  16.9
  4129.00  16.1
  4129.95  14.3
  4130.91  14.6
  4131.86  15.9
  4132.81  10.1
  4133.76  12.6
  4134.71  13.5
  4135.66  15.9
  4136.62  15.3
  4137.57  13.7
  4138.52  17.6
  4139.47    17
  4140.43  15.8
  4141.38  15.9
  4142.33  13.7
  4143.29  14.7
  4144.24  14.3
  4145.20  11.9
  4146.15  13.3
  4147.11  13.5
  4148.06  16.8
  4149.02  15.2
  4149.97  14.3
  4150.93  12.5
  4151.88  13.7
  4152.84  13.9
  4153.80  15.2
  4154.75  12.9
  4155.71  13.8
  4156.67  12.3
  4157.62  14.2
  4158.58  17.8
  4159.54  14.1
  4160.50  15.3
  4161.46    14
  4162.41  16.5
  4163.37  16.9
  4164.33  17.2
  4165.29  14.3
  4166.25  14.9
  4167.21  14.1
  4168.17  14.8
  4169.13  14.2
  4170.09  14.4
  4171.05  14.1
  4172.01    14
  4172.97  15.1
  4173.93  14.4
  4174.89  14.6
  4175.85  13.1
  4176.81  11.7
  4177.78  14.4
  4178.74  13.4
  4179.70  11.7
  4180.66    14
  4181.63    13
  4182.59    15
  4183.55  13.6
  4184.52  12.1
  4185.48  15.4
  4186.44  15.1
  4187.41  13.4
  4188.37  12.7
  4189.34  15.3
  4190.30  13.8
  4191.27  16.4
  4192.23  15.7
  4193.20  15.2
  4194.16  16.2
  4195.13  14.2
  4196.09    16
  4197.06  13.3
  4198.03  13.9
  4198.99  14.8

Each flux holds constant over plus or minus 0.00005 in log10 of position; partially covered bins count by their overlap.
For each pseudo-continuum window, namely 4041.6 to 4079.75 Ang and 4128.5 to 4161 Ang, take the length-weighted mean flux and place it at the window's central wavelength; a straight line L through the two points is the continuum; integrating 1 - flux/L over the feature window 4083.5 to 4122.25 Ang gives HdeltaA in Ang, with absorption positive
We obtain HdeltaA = -2.6 Ang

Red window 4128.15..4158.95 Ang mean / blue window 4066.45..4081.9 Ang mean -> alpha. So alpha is 1.0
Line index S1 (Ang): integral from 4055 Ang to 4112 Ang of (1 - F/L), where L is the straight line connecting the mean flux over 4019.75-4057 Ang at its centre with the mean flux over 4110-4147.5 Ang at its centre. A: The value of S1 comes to 1.4 Ang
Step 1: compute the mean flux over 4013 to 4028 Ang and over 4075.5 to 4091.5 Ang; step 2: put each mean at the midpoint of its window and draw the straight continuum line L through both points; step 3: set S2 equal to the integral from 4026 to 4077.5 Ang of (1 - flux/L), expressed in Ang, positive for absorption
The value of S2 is 4.76 Ang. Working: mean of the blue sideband 15.7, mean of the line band 14.5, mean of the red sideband 16.2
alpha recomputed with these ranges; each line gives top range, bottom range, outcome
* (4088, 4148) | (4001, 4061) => 1.01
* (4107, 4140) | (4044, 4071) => 1.08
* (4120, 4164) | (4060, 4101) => 0.99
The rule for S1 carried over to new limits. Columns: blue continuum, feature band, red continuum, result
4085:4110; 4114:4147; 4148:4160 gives -0.4 Ang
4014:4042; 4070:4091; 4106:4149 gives -0.9 Ang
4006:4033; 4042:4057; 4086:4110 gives 0.3 Ang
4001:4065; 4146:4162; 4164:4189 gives -0.2 Ang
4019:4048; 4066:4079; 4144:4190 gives 0.9 Ang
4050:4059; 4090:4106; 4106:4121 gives 0.7 Ang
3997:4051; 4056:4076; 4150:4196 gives 1.5 Ang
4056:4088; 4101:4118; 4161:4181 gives -0.1 Ang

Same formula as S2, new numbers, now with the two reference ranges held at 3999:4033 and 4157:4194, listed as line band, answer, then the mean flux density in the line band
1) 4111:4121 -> -0.7 Ang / 15.5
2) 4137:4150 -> -0.3 Ang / 14.9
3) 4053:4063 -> 0.7 Ang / 13.6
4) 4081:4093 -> -2.0 Ang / 17.1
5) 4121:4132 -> -0.4 Ang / 15.1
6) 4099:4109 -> 0.7 Ang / 13.6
